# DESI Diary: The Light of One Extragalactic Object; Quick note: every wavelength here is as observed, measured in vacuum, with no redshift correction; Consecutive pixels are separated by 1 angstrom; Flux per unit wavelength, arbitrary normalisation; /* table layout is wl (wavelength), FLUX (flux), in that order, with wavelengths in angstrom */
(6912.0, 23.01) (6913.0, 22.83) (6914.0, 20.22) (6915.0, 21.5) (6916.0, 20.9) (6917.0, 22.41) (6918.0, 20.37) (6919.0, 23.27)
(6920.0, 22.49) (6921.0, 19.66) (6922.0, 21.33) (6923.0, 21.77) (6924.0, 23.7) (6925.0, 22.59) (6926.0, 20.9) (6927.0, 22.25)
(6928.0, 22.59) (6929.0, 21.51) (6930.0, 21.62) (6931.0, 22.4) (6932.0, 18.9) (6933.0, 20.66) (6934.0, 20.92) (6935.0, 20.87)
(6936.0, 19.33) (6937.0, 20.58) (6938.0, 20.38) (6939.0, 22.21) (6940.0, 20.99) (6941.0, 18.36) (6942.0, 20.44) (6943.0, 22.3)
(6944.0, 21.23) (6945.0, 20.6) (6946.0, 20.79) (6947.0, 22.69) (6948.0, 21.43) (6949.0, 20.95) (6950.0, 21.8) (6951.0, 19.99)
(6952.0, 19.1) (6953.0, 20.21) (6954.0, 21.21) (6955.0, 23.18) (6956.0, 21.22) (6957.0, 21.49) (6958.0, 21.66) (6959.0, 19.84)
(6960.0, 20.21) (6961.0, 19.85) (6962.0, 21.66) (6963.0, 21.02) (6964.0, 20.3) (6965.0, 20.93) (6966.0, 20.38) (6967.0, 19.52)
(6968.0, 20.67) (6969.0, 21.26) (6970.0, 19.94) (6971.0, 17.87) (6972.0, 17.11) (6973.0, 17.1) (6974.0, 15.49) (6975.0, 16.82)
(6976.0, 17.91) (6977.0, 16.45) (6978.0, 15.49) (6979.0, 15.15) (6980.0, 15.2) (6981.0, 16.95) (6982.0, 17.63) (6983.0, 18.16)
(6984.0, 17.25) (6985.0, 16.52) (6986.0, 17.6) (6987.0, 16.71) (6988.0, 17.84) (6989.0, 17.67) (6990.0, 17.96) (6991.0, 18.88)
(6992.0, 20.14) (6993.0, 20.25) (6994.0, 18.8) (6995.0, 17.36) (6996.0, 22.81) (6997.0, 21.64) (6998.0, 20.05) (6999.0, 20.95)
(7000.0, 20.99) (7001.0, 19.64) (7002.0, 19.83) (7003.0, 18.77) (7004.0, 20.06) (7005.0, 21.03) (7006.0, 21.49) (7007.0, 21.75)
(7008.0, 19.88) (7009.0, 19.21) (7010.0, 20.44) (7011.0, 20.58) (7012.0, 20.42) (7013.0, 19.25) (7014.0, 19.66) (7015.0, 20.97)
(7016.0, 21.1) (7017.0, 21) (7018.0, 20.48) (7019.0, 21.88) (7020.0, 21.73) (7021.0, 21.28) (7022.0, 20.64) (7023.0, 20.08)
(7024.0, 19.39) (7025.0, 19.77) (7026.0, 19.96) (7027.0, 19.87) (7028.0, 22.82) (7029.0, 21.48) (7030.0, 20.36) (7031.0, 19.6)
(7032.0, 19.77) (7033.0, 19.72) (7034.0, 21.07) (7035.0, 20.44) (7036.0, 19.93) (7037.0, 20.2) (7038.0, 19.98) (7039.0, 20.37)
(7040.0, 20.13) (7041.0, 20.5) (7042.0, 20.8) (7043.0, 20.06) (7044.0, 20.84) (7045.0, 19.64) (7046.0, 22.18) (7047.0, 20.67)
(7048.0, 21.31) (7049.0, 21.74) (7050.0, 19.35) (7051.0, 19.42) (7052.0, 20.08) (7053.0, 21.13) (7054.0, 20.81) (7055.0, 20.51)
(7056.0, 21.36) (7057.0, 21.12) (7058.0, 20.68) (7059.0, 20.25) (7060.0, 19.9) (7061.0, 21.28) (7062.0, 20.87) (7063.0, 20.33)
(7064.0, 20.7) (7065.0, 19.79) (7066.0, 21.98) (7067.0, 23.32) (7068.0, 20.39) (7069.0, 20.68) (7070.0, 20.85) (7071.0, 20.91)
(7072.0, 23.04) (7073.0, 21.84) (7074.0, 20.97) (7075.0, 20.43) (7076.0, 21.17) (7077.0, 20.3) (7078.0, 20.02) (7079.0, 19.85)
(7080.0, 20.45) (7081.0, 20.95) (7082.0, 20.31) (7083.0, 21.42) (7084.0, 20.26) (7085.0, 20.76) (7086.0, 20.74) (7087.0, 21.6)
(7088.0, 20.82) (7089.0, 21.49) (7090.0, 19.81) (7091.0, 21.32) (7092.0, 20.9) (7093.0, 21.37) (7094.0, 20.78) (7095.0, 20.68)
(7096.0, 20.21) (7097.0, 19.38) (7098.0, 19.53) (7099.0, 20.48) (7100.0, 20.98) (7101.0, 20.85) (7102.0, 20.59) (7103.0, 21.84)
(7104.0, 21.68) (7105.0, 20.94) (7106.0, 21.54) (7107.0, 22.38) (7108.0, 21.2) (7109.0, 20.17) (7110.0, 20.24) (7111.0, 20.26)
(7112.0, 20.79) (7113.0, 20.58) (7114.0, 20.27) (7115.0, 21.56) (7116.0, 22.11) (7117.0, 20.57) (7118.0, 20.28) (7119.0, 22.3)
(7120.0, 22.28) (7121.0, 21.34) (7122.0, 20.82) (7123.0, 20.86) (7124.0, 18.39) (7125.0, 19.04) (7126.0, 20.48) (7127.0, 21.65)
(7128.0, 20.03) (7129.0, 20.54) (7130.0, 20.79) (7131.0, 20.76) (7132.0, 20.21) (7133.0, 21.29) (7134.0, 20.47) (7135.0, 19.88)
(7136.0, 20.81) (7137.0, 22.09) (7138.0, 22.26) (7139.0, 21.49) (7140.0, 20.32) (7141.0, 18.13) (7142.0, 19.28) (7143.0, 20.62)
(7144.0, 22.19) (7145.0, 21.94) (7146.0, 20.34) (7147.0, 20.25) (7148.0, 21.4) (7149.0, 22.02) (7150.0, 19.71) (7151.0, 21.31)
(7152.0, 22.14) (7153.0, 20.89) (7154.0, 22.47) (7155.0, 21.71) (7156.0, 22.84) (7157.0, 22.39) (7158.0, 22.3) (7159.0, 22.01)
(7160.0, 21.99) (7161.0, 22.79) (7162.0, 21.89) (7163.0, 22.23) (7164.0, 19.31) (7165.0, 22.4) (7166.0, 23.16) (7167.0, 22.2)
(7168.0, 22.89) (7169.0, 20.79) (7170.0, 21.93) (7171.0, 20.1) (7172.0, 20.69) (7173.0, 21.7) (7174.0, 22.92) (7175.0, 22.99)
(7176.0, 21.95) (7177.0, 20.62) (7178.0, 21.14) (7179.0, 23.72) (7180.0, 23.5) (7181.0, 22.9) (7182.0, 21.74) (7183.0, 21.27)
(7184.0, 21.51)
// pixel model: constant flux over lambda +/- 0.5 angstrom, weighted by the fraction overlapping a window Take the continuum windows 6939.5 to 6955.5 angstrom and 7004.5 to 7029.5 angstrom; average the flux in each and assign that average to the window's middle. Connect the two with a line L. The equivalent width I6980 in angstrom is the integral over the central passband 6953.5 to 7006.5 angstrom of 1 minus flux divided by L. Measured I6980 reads 4.2 angstrom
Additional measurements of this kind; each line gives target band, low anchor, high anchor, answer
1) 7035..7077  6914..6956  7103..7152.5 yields 0.5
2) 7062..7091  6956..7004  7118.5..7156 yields -1.1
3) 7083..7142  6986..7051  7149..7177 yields 1.3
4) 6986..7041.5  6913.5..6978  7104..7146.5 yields 1.4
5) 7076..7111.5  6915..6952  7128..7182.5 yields 1.1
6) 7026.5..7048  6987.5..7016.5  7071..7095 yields -0.1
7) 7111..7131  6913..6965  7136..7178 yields 0.6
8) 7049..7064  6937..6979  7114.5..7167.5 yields 0.1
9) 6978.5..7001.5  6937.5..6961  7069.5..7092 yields 2.6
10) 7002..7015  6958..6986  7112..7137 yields -0.8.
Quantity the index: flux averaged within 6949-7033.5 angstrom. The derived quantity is 19.7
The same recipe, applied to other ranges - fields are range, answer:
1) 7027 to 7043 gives 20.4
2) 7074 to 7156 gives 20.8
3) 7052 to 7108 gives 20.9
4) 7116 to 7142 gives 20.7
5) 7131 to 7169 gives 21.4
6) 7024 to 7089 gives 20.7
